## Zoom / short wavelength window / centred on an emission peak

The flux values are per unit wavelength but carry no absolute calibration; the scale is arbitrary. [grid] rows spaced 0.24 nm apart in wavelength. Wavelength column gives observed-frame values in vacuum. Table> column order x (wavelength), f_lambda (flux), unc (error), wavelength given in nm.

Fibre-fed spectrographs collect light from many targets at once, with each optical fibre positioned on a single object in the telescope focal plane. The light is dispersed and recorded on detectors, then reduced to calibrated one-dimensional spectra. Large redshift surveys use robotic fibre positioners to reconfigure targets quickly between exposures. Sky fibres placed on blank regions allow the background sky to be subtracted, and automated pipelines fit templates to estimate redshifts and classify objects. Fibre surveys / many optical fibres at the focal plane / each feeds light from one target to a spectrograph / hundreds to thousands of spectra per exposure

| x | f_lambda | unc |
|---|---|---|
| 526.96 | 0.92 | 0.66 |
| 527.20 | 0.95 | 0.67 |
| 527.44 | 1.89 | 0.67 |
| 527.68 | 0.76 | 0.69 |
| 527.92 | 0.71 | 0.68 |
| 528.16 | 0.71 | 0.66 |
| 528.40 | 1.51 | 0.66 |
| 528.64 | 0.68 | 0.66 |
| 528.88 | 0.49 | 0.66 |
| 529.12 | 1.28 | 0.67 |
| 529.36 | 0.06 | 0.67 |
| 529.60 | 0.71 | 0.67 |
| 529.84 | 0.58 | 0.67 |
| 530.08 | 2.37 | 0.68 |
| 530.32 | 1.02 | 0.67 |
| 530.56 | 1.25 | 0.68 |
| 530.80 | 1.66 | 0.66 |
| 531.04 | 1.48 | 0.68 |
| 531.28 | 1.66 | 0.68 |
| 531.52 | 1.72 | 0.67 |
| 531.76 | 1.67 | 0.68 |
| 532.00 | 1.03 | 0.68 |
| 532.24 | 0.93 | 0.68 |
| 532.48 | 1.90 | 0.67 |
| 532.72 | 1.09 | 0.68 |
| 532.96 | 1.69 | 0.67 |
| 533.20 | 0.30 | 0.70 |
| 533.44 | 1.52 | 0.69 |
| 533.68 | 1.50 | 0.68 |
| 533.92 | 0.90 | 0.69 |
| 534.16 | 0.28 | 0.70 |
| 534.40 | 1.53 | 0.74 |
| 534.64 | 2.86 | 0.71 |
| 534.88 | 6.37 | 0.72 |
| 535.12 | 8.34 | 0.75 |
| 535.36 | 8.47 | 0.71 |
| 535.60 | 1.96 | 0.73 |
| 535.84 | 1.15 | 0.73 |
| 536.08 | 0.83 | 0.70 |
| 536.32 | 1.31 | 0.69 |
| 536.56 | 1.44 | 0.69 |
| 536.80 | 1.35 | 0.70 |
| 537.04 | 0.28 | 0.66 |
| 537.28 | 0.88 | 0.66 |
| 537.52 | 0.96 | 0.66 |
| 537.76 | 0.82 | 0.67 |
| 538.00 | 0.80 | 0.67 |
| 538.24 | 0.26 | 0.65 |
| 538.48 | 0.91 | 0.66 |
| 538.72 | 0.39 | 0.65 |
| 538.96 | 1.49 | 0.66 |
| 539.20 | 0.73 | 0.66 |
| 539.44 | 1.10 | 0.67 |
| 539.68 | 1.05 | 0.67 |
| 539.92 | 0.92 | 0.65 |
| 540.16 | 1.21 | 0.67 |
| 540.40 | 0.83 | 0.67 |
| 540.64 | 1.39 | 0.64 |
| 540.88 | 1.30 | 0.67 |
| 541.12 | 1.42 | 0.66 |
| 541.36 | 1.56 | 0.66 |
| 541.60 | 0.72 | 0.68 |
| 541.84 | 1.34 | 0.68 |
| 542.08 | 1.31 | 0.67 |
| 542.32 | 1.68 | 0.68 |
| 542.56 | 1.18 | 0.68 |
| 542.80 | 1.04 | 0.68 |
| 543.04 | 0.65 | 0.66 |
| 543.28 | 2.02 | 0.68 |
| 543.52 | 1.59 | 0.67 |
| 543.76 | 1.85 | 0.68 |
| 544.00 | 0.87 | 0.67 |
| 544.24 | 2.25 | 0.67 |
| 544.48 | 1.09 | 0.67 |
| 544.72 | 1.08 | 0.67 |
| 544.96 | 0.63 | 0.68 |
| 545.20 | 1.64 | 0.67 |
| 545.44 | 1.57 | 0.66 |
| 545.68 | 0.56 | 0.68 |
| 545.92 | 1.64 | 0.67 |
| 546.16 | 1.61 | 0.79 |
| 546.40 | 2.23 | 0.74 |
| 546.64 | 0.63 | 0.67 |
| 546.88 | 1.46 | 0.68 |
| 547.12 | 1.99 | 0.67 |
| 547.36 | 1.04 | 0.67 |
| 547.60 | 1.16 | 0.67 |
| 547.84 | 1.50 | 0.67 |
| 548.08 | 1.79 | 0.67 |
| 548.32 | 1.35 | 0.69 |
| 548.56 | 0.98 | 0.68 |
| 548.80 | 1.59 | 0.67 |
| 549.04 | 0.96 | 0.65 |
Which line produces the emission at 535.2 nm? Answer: [O II] 3727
